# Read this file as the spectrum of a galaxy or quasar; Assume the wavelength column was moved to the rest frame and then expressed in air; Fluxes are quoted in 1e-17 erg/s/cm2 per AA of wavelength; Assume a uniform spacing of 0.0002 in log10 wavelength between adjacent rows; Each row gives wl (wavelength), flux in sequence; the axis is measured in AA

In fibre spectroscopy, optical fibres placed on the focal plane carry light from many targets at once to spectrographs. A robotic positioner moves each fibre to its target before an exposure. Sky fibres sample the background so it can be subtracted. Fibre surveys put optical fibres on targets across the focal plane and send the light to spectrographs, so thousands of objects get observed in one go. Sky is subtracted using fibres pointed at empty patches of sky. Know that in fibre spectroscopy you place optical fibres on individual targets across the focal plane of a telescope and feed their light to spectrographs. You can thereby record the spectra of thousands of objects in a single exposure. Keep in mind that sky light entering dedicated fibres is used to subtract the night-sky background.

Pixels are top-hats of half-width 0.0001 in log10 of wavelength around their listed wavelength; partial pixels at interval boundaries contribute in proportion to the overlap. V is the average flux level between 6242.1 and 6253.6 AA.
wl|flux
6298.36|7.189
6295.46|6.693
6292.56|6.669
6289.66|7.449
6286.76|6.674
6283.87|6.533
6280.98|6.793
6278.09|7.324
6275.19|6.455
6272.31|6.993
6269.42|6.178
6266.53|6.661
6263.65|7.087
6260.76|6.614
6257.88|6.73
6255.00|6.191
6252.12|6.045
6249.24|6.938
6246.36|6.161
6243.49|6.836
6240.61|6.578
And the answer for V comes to 6.49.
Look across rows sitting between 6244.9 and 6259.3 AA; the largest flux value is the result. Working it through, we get 6.938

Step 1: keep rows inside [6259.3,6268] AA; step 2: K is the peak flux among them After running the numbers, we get 7.087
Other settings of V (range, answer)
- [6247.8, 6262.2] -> 6.5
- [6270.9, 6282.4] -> 6.89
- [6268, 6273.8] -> 6.59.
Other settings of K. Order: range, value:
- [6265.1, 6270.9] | 6.661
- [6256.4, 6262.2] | 6.73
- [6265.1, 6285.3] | 7.324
